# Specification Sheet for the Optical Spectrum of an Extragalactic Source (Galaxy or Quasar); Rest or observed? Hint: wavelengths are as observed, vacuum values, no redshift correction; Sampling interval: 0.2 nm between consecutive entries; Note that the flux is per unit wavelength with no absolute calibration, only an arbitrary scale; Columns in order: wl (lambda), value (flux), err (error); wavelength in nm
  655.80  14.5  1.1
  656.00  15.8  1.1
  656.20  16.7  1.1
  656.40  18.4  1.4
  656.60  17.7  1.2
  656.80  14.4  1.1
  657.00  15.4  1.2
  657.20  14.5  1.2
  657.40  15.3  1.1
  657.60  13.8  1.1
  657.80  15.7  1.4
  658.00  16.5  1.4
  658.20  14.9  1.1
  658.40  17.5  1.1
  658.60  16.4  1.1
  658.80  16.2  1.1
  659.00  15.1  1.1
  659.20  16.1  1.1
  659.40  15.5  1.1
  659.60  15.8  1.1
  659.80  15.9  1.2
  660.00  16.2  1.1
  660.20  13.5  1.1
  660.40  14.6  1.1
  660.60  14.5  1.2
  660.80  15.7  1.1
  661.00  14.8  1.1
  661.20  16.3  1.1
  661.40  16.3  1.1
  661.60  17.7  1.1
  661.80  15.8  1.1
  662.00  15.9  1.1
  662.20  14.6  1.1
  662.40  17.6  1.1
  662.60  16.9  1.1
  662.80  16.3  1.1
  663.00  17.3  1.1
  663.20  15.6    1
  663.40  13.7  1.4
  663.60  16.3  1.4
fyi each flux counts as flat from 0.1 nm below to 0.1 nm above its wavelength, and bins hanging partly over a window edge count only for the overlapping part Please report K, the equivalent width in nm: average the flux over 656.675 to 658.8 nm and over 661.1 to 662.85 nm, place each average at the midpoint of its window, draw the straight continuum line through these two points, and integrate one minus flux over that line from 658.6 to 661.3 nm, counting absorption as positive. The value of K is 0.09 nm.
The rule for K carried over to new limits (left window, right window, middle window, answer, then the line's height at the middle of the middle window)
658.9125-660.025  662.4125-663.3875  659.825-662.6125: 0.06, 16.1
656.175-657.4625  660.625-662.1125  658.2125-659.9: 0.00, 16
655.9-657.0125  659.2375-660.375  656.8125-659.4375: 0.06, 15.9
